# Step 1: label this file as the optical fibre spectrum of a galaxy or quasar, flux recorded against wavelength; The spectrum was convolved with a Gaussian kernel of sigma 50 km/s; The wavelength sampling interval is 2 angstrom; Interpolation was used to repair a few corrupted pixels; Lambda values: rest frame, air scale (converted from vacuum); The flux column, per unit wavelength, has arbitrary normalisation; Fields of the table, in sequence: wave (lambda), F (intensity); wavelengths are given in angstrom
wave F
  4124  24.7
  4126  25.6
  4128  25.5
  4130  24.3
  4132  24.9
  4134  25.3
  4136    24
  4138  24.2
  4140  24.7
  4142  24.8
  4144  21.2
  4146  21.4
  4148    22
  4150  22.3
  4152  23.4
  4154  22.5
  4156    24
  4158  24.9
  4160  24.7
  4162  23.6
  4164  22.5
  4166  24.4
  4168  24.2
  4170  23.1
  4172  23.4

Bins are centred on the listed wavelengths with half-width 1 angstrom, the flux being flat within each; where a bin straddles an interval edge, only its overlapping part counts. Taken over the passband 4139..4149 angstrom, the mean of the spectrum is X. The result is 22.8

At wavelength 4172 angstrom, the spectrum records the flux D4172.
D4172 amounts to 23.4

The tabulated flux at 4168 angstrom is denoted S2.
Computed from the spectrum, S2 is 24.2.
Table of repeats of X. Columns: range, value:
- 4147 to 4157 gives 22.8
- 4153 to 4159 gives 23.8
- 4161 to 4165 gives 23.1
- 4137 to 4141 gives 24.4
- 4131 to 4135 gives 25.1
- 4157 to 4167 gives 24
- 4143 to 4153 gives 22.1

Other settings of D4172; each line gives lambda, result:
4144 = 21.2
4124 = 24.7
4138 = 24.2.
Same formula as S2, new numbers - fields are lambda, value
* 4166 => 24.4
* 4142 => 24.8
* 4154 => 22.5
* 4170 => 23.1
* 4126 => 25.6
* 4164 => 22.5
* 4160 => 24.7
